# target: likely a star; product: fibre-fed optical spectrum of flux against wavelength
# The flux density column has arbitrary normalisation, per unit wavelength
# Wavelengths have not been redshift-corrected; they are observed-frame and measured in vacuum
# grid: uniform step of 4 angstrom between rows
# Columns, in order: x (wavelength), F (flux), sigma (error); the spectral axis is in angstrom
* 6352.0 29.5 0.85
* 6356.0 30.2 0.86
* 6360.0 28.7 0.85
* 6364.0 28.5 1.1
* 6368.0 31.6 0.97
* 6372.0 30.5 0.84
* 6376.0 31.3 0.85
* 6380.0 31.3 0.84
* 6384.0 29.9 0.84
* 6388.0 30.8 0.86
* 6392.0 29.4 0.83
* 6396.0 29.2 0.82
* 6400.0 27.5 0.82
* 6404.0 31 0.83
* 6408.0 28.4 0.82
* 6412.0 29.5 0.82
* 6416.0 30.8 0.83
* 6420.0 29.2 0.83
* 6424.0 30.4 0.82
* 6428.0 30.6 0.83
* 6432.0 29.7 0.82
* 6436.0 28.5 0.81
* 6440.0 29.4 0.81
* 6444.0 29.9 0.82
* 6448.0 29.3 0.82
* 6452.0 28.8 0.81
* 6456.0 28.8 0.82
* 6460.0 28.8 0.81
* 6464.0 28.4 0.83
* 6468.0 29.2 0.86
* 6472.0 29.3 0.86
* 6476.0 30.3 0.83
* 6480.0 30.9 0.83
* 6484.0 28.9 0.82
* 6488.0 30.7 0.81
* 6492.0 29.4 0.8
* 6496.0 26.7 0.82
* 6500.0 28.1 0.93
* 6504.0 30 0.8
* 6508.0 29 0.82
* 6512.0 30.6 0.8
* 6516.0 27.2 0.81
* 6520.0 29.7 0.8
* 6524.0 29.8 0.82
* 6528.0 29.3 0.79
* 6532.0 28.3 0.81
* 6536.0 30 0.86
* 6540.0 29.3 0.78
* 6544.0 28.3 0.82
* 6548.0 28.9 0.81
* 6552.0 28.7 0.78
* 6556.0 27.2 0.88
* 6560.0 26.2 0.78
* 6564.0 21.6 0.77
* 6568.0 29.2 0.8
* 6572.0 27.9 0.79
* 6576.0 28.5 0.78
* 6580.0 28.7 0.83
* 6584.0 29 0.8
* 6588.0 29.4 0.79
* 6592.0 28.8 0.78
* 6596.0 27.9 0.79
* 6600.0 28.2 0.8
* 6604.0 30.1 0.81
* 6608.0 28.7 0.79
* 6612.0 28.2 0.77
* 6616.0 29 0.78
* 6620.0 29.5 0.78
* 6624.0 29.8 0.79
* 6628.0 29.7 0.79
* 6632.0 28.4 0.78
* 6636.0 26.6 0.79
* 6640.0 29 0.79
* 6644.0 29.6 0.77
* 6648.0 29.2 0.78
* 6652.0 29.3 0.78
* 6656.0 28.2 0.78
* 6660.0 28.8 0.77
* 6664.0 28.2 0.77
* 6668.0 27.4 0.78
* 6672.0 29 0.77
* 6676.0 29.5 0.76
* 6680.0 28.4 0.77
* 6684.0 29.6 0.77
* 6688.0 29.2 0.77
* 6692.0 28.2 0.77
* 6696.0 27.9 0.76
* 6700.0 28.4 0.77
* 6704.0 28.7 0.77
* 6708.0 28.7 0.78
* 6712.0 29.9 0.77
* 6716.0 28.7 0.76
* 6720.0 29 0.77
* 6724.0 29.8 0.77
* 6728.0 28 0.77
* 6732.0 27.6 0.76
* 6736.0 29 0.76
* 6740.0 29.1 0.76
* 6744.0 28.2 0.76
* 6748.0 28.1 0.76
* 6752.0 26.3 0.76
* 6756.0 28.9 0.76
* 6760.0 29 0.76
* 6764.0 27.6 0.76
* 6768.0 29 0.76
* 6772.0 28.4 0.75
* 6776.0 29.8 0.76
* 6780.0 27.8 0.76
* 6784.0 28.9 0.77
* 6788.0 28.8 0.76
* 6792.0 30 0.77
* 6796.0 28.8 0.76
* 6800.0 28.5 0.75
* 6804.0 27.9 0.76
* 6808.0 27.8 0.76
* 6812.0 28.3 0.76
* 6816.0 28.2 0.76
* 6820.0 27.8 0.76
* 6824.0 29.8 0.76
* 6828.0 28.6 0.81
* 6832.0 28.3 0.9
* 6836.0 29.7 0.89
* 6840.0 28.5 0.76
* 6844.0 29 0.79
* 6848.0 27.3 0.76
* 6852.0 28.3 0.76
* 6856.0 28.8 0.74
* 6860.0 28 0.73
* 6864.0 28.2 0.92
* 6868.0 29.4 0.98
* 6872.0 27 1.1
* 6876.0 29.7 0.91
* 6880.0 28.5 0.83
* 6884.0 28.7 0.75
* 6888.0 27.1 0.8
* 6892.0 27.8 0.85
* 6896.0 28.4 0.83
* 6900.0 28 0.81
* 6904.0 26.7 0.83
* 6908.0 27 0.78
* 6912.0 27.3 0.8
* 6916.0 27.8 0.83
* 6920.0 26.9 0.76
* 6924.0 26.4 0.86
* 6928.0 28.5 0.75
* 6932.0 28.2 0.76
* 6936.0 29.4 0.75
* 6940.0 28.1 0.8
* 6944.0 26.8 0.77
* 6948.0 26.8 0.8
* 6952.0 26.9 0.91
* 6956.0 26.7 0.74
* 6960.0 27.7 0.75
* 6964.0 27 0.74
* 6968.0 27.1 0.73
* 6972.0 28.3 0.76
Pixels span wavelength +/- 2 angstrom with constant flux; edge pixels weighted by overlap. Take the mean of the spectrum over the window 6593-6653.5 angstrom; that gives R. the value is 28.9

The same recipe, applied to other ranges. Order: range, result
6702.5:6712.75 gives 29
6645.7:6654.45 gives 29.2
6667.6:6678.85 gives 28.8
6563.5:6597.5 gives 28.2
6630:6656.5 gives 28.6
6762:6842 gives 28.6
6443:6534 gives 29.2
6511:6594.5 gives 28.4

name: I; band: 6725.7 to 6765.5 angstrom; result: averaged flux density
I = 28.2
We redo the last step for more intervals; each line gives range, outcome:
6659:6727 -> 28.8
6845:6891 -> 28.3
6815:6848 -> 28.7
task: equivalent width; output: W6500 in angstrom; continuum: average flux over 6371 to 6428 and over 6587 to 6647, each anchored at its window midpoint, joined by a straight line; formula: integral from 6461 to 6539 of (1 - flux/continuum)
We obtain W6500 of 0.5 angstrom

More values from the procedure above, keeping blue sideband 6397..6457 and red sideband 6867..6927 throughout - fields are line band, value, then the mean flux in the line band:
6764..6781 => -0.3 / 28.7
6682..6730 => -0.7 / 28.8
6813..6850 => -0.8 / 28.6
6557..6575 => 1.6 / 26.4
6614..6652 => -0.4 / 29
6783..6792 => -0.3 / 29.1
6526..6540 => -0.1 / 29.2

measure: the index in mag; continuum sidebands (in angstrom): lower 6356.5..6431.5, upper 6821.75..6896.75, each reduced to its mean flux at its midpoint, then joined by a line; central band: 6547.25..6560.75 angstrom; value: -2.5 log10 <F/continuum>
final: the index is 0.06 mag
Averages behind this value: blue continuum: 29.9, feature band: 27.8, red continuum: 28.5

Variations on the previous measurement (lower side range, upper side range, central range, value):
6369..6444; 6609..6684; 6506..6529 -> 0.004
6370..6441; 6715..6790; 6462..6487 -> 0.002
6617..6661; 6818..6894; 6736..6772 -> 0.013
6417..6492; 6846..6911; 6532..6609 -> 0.033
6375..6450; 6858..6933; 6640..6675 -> 0.002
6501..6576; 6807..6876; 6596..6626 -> -0.022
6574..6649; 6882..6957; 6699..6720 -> -0.018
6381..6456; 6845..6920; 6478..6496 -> -0.010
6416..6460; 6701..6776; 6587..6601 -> 0.018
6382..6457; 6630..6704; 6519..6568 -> 0.036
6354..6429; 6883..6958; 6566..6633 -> 0.004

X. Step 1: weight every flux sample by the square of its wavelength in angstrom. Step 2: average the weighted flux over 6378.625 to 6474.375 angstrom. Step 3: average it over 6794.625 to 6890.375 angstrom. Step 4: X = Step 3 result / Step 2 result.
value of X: 1.1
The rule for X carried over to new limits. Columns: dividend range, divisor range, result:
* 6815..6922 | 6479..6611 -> 1.08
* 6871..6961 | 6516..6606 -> 1.08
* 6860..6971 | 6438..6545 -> 1.08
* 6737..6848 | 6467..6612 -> 1.07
